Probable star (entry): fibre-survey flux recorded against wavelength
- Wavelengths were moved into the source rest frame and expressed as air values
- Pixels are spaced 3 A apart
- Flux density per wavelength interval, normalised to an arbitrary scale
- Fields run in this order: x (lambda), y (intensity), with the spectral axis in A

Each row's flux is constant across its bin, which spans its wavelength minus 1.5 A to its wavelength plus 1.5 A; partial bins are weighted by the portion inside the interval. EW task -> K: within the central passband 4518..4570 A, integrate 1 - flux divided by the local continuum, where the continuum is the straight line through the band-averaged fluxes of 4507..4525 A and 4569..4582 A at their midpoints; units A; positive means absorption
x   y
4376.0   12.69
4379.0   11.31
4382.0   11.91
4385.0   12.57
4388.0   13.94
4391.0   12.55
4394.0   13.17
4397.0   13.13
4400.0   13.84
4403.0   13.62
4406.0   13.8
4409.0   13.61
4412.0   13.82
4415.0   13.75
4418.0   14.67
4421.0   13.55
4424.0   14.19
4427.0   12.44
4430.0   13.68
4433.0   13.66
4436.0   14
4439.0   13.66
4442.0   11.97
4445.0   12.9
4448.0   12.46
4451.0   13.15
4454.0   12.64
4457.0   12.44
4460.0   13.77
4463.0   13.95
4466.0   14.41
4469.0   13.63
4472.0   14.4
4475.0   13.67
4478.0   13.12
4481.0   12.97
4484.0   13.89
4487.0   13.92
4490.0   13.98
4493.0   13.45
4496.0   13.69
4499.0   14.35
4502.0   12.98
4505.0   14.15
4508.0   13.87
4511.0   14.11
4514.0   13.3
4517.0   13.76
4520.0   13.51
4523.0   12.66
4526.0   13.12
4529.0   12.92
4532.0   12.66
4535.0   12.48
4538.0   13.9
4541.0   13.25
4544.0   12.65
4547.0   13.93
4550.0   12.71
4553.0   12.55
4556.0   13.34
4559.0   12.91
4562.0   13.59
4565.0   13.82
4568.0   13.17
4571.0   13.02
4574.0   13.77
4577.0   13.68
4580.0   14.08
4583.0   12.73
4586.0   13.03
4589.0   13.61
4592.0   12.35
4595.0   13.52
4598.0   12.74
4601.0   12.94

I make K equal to 1.59 A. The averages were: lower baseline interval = 13.5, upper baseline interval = 13.6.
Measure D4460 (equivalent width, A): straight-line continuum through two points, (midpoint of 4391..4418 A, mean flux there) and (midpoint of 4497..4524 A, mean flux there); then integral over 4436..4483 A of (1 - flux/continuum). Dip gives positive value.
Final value 1.1 A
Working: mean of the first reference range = 13.6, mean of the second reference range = 13.7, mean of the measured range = 13.3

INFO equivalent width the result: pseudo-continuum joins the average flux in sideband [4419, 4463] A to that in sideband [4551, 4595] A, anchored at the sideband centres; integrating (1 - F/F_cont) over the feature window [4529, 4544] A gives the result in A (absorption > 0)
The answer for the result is 0.3 A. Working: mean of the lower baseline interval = 13.2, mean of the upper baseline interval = 13.3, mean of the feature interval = 13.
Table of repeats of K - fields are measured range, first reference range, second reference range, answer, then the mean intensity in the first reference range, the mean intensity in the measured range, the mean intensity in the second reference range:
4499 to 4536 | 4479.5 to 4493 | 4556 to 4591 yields 0.59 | 13.7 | 13.3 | 13.4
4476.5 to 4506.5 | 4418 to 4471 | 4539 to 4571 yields -0.80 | 13.4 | 13.7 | 13.2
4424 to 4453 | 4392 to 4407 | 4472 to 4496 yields 0.84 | 13.5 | 13.2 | 13.6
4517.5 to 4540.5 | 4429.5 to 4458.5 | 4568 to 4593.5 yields 0.19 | 13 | 13.1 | 13.3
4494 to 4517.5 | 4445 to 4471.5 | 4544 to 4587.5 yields -0.82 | 13.3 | 13.8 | 13.3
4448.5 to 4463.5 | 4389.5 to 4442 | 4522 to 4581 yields 0.40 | 13.6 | 13.1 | 13.2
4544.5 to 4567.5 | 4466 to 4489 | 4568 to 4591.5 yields 0.35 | 13.7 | 13.2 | 13.4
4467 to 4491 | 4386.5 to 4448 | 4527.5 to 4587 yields -0.63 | 13.5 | 13.7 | 13.2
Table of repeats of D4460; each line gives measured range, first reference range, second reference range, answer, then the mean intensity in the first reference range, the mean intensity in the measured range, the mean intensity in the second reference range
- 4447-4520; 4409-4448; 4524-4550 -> -1.7 A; 13.5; 13.6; 13.1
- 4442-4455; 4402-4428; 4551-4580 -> 0.9 A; 13.7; 12.7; 13.3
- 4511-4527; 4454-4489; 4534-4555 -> -0.1 A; 13.6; 13.4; 13.1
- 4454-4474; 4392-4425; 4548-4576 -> -0.2 A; 13.7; 13.7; 13.2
